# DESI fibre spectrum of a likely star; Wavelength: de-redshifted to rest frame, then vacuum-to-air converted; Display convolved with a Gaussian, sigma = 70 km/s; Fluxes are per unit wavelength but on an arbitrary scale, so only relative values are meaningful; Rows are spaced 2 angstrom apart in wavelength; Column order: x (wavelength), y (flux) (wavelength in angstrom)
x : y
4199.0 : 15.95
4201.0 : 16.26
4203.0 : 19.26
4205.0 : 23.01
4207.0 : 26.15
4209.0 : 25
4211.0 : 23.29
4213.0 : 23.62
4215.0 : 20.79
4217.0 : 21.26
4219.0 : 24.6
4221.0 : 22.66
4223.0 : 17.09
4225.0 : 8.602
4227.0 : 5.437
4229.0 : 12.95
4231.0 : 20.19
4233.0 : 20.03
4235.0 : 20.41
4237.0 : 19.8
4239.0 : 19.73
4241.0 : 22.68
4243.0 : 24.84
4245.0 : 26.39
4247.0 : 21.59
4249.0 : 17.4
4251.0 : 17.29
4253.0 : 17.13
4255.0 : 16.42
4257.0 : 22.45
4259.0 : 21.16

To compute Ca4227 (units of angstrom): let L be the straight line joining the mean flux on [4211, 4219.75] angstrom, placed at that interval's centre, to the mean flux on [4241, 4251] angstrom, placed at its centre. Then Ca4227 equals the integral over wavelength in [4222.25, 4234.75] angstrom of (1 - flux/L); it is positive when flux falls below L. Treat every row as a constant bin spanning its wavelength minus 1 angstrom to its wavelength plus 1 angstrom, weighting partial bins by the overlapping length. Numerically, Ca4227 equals 4.5 angstrom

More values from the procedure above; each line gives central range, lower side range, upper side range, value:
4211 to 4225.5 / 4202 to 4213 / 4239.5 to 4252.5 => 1.5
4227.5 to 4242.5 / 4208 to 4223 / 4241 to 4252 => 1.9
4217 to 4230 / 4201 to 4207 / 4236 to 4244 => 3.5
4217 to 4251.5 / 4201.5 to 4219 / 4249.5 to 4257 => 1.3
